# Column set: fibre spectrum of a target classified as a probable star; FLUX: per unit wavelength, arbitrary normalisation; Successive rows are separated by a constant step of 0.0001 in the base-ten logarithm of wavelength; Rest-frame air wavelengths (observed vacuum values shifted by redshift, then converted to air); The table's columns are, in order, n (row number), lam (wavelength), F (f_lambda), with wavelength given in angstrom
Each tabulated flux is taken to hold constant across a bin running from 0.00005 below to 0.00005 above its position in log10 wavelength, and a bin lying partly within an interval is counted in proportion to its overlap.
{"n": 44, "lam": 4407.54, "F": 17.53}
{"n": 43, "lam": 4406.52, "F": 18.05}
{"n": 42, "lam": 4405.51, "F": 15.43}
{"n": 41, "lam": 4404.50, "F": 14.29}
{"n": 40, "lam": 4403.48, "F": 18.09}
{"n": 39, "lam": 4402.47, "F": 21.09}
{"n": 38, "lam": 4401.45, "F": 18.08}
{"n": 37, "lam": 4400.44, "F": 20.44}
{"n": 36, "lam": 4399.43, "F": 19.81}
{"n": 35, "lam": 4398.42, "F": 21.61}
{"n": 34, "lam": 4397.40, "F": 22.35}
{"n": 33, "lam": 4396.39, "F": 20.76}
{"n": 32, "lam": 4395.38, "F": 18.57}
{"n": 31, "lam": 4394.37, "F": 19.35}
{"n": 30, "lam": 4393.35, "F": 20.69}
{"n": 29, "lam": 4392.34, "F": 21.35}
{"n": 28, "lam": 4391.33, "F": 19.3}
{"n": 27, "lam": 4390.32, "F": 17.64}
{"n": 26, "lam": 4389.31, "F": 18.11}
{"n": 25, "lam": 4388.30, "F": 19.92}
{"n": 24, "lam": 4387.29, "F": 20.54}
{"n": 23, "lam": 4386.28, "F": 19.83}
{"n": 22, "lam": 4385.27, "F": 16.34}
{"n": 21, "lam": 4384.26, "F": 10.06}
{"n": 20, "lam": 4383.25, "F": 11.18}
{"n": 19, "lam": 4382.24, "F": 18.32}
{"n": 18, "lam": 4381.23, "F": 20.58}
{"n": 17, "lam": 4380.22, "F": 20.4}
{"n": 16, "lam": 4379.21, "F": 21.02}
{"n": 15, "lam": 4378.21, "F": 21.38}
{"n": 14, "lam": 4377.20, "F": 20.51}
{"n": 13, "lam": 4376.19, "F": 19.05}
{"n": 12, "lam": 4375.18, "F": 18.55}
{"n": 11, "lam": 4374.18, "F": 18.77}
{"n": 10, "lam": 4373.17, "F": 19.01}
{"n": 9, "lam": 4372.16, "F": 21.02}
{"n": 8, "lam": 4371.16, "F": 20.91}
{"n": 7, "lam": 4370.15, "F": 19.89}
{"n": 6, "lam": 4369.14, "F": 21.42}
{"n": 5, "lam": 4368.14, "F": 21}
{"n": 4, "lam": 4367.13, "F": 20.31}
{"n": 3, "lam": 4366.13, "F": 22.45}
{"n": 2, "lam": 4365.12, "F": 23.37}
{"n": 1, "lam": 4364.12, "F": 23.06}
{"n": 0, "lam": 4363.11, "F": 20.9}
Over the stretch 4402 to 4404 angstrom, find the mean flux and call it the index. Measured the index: 19.5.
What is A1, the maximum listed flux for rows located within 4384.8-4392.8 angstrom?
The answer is 21.35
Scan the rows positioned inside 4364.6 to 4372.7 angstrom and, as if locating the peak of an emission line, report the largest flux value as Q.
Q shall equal 23.37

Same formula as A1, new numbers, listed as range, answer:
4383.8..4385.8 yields 16.34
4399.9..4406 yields 21.09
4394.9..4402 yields 22.35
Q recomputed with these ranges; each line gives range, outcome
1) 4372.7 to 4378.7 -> 21.38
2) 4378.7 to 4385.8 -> 21.02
